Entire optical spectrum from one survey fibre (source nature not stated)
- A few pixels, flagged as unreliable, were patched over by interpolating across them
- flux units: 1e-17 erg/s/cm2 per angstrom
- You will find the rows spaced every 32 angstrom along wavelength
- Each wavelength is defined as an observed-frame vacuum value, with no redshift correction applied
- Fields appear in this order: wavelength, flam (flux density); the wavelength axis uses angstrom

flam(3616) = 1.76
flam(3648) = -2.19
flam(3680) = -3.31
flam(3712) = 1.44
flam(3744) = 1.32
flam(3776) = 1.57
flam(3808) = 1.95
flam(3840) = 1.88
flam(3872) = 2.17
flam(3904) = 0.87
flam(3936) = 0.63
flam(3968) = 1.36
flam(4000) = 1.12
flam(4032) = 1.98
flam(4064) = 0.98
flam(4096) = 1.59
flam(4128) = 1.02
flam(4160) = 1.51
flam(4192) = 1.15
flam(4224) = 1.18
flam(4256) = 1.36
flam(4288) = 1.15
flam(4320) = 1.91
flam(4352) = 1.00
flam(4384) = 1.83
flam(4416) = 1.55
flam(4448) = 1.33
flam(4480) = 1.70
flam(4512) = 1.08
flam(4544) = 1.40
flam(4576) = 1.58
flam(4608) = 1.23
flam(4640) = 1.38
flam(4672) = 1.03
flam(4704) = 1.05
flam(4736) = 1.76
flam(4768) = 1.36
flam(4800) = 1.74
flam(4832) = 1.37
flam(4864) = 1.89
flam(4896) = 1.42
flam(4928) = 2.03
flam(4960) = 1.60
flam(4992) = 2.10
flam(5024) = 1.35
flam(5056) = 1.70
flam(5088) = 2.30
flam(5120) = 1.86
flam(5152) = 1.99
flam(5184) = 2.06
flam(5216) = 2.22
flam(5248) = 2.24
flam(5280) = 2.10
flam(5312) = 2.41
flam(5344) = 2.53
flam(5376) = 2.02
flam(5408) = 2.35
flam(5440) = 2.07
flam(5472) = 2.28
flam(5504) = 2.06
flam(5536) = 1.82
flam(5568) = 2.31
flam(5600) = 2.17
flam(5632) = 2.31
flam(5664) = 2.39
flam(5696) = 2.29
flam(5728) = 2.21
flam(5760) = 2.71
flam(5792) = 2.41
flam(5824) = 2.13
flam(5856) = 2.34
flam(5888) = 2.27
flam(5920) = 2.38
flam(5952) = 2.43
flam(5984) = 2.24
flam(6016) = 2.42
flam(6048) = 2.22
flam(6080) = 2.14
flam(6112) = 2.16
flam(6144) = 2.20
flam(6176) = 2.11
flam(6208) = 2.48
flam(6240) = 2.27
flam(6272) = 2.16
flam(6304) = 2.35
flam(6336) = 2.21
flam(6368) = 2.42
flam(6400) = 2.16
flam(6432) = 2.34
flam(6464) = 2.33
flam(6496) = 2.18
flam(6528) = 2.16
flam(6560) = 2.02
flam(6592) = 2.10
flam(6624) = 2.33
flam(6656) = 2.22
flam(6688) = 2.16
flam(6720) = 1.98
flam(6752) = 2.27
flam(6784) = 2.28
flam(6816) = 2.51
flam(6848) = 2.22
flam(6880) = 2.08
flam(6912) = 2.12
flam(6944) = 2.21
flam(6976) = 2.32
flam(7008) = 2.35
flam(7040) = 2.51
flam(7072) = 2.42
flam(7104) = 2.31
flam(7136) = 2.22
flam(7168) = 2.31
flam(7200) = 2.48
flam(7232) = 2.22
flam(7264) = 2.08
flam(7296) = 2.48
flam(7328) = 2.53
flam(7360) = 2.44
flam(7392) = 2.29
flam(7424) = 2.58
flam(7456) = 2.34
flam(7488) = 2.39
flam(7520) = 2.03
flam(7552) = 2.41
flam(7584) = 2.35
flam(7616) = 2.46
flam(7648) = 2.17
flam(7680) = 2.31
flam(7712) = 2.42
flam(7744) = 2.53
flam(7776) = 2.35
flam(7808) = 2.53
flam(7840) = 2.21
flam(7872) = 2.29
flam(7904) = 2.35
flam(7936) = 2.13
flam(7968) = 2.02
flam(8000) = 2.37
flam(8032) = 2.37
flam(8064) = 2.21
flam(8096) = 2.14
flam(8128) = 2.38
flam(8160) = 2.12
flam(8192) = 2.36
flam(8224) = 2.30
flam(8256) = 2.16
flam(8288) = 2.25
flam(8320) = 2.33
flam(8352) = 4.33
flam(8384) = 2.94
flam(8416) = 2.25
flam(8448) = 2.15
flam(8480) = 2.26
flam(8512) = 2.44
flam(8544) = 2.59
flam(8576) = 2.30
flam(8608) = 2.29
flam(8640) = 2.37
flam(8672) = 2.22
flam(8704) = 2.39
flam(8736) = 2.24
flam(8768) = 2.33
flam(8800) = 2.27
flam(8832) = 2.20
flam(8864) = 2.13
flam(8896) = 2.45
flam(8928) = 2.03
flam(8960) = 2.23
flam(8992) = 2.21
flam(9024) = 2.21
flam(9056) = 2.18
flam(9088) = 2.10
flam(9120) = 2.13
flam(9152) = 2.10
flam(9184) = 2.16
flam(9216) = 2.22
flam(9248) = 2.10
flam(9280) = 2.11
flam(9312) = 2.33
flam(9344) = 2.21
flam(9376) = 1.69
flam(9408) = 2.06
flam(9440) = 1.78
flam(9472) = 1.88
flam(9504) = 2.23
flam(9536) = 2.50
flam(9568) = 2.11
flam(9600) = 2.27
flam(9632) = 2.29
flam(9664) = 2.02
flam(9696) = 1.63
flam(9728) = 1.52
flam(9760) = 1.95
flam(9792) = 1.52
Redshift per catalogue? 0.27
